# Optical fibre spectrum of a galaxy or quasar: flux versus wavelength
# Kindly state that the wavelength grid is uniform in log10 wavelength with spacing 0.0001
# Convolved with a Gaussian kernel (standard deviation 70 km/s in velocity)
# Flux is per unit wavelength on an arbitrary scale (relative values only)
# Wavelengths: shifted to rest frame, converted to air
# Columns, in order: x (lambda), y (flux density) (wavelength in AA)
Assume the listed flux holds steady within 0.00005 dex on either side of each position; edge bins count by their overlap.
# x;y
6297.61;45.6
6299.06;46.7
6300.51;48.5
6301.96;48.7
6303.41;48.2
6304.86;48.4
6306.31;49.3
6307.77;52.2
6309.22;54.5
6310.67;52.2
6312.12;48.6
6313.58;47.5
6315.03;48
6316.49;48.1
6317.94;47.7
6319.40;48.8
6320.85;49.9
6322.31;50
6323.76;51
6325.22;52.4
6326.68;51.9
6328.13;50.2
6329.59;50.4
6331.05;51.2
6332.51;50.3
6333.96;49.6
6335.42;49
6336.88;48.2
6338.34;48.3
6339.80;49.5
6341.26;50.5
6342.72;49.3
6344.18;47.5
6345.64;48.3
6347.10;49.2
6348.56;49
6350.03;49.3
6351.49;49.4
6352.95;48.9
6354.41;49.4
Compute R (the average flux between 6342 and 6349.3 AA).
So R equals 48.6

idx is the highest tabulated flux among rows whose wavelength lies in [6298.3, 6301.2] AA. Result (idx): 48.5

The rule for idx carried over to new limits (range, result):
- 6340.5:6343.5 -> 50.5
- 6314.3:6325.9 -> 52.4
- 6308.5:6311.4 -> 54.5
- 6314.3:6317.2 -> 48.1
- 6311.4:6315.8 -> 48.6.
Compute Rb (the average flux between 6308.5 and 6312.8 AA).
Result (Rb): 51.9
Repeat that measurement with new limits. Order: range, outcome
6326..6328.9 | 51.1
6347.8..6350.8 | 49.1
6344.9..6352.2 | 49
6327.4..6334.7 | 50.4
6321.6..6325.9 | 51.2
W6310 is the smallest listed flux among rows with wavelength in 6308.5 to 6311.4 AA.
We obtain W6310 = 52.2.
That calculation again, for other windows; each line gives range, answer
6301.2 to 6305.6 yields 48.2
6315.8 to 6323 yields 47.7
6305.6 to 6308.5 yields 49.3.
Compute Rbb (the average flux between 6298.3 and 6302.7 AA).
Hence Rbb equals 48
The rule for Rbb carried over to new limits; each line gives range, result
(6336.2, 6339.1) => 48.2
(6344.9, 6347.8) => 48.8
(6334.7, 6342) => 49.1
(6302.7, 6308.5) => 49.5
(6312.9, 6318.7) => 47.8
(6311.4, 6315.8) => 47.9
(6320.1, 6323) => 50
